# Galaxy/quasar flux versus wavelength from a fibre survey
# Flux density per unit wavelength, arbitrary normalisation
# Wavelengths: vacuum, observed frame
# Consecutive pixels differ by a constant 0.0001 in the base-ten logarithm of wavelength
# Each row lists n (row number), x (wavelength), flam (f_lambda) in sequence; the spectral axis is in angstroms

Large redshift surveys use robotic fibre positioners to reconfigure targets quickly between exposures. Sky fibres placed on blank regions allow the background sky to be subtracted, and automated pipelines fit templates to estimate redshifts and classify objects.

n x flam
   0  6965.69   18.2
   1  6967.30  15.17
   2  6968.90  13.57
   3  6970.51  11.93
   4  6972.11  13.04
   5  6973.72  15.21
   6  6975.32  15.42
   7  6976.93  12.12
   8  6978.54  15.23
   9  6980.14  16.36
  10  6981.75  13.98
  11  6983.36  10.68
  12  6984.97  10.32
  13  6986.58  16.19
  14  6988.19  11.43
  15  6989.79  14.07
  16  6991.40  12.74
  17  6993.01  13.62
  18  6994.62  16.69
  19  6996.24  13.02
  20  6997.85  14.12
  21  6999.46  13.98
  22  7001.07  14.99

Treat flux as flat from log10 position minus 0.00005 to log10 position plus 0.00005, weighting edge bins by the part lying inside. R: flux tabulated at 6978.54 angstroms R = 15.23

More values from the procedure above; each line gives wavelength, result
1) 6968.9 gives 13.57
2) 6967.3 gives 15.17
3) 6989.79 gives 14.07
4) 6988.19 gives 11.43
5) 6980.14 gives 16.36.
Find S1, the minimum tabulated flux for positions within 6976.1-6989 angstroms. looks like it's 10.32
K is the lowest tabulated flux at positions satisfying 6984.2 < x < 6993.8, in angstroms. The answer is 10.32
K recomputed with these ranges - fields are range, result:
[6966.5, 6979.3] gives 11.93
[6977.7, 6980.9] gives 15.23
